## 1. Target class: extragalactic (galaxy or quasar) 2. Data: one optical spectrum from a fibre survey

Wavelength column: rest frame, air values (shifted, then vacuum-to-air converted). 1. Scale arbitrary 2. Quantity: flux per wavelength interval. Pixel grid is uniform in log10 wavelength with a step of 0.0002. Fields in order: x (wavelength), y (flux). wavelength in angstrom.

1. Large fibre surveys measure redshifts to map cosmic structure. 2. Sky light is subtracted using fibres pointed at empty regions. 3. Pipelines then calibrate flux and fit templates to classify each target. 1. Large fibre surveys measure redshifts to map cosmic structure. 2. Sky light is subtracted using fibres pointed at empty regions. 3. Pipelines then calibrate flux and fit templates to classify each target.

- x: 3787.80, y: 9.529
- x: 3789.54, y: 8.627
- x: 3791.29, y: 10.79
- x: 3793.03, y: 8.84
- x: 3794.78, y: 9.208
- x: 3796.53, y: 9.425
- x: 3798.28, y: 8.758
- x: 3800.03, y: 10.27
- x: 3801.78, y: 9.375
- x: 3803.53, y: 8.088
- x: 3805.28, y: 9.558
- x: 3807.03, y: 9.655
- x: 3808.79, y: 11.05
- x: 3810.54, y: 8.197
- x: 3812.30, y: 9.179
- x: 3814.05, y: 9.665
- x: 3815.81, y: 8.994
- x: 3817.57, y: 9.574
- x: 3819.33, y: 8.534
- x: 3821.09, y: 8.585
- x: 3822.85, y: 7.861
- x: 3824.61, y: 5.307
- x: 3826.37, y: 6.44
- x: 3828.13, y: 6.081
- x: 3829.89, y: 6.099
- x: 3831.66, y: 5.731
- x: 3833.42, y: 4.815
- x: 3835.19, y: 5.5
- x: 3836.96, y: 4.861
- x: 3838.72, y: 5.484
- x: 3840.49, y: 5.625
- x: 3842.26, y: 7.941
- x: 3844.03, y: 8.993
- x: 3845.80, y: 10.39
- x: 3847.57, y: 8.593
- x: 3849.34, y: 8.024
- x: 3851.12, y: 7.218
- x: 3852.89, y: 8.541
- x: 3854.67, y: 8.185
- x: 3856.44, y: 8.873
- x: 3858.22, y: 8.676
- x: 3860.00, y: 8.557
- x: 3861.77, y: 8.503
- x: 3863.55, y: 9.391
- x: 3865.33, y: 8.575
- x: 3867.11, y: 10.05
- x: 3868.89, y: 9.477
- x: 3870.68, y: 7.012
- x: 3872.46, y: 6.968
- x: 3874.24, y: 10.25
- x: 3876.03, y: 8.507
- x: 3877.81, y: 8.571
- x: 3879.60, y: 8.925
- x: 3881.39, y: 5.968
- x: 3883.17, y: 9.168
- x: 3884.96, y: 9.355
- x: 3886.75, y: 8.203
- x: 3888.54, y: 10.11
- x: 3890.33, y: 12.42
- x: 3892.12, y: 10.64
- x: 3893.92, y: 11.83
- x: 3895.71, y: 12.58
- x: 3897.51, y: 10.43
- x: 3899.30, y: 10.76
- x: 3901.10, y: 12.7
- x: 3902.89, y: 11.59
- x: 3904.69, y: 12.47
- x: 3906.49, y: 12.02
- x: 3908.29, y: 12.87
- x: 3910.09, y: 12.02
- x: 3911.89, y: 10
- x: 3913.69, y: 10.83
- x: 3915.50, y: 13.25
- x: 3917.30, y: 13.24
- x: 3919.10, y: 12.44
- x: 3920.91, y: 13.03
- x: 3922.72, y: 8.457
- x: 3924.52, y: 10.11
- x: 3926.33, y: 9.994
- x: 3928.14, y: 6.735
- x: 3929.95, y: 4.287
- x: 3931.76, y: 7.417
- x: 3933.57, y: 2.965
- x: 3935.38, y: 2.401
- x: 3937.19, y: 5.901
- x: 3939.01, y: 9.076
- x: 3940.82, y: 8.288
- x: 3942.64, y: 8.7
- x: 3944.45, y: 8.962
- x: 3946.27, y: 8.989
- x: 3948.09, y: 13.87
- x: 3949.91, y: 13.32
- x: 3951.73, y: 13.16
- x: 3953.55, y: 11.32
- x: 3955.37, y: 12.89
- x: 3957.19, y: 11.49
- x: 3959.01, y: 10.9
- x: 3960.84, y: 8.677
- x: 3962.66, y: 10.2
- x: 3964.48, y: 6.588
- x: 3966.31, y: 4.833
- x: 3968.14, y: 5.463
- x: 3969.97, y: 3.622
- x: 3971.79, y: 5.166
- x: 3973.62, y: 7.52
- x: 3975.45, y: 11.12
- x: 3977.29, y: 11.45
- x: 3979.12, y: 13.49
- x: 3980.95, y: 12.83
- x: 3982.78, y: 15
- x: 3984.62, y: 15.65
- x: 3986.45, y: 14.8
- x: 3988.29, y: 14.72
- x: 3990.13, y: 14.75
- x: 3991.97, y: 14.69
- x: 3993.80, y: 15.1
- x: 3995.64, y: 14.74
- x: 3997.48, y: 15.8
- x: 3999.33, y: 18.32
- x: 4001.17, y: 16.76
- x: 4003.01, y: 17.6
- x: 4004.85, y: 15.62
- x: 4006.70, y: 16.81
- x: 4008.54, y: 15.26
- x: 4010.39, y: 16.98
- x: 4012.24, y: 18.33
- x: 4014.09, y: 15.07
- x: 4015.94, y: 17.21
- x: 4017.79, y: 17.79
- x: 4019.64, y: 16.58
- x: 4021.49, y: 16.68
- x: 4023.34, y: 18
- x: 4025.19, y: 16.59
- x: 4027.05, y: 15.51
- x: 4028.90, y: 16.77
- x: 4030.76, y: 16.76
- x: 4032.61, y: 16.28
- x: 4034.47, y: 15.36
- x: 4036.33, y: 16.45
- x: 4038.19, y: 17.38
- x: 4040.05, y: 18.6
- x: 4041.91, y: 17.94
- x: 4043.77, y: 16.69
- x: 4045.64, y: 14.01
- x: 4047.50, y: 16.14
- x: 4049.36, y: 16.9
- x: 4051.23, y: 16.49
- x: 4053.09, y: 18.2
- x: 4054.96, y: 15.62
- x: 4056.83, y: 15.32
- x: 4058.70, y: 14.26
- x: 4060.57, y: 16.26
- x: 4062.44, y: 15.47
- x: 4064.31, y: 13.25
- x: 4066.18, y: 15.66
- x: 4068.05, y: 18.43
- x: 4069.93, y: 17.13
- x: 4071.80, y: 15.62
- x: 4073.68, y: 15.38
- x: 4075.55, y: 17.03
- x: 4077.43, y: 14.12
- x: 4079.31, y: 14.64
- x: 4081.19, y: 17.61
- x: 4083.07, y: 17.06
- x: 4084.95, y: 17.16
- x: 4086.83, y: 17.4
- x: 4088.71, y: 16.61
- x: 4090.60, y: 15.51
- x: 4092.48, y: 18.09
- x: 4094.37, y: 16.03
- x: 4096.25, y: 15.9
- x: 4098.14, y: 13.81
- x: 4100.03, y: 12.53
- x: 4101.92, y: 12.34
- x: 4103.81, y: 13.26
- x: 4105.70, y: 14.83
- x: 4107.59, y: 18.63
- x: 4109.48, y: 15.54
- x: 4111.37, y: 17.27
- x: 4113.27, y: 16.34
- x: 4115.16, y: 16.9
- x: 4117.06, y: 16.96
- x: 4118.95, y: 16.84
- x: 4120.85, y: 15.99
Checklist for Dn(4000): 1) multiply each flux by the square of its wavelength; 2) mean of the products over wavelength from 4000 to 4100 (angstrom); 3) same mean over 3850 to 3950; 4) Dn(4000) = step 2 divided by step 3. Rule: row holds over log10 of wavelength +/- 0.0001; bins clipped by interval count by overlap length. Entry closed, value 1.9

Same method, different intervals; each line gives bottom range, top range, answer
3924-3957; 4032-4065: 1.93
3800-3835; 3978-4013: 2.13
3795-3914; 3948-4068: 1.74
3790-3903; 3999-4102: 2.07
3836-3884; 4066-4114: 2.18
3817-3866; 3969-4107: 2.27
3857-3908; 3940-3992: 1.14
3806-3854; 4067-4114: 2.37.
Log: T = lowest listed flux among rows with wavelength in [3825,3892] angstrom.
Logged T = 4.815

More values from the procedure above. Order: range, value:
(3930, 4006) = 2.401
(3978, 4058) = 12.83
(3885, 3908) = 8.203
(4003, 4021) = 15.07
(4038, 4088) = 13.25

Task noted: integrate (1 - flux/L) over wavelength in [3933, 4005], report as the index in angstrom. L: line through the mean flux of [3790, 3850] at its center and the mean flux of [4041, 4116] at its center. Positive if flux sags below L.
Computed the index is 8.9 angstrom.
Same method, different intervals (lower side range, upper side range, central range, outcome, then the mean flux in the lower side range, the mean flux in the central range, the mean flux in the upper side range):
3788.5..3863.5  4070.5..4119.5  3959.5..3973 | 6.26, 8.17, 6.53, 15.9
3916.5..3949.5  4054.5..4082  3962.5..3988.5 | 2.26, 8.66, 10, 15.7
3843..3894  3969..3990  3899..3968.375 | 3.65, 8.92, 9.83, 11.5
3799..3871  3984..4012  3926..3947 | 9.88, 8.09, 6.88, 15.9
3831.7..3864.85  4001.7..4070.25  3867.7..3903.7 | -1.27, 7.64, 9.78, 16.5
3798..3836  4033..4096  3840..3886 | 5.14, 8.05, 8.5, 16.3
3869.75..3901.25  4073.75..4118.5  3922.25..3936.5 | 5.77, 9.62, 6.48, 15.9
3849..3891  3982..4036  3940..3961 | 3.37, 8.72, 11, 16.2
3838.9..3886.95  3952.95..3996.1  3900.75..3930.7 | -4.00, 8.42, 10.9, 11.1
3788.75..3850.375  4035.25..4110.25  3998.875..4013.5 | -3.12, 8.11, 16.9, 16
